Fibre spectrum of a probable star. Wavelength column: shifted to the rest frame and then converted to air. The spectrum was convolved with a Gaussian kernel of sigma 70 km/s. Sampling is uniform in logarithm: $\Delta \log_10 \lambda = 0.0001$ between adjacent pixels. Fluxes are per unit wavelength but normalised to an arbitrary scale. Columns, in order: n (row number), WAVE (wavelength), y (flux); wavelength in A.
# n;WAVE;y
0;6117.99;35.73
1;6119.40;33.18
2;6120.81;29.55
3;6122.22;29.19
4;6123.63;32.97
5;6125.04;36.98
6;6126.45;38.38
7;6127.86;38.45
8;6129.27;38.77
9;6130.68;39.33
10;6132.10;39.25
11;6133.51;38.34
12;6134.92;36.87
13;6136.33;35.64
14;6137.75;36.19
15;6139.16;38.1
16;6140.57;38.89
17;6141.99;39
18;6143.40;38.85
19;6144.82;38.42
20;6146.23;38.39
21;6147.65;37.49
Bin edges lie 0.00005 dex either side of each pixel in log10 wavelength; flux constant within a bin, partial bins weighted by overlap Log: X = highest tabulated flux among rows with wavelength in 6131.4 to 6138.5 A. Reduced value 39.25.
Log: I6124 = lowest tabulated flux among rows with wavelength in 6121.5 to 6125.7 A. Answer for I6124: 29.19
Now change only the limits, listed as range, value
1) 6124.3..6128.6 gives 36.98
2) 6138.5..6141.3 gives 38.1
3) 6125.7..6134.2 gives 38.34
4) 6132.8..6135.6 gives 36.87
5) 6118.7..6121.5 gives 29.55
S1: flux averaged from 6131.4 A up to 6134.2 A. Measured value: 38.8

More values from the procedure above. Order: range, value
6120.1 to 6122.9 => 29.4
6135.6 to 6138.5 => 36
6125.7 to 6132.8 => 38.8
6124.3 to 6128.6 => 37.9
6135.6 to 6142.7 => 37.6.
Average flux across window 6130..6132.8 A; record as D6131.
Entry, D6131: 39.2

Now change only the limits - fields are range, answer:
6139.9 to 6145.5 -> 38.7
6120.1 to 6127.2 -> 33.4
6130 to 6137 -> 37.9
